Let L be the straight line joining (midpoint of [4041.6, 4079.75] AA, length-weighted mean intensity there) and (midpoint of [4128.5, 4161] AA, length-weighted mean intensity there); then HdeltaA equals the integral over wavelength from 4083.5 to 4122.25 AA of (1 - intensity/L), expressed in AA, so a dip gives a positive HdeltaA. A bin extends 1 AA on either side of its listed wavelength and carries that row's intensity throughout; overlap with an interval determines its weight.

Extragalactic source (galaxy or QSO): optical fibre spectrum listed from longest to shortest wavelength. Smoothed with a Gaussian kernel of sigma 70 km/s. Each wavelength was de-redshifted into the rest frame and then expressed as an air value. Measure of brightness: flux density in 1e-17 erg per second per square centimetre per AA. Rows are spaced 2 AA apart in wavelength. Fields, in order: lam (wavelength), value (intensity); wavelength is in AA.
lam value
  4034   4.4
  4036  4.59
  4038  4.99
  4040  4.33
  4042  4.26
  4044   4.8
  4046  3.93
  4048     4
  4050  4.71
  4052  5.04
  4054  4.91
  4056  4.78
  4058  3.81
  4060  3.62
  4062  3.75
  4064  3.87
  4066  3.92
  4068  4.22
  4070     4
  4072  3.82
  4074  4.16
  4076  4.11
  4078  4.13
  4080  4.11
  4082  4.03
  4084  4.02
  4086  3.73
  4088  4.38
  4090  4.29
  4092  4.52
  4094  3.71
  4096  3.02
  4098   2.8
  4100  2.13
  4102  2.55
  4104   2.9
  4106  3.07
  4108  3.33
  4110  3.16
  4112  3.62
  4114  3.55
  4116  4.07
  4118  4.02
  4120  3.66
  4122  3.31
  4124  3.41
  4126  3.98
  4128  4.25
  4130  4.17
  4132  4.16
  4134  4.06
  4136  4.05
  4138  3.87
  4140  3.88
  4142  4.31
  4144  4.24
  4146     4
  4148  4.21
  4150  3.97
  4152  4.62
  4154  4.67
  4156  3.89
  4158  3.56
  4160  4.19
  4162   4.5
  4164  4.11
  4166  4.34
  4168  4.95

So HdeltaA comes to 6.24 AA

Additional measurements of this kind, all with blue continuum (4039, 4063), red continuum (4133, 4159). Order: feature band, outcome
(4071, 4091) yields 0.84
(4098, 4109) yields 3.68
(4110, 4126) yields 1.99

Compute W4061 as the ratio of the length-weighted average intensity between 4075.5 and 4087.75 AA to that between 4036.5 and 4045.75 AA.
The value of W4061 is 0.89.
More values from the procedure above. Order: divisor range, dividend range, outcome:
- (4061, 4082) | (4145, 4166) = 1.04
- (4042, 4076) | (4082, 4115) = 0.82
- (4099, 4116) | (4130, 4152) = 1.32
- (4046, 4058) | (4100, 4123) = 0.73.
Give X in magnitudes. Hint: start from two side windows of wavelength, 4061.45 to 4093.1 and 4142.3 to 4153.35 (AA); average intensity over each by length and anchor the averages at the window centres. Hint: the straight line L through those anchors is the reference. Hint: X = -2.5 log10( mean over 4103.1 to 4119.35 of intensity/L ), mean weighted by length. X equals 0.19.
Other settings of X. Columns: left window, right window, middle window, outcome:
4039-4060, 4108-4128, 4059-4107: 0.099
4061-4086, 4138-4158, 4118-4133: 0.067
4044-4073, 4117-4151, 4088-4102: 0.194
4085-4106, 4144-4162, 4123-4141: -0.028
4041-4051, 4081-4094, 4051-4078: 0.024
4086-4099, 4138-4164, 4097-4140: 0.122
